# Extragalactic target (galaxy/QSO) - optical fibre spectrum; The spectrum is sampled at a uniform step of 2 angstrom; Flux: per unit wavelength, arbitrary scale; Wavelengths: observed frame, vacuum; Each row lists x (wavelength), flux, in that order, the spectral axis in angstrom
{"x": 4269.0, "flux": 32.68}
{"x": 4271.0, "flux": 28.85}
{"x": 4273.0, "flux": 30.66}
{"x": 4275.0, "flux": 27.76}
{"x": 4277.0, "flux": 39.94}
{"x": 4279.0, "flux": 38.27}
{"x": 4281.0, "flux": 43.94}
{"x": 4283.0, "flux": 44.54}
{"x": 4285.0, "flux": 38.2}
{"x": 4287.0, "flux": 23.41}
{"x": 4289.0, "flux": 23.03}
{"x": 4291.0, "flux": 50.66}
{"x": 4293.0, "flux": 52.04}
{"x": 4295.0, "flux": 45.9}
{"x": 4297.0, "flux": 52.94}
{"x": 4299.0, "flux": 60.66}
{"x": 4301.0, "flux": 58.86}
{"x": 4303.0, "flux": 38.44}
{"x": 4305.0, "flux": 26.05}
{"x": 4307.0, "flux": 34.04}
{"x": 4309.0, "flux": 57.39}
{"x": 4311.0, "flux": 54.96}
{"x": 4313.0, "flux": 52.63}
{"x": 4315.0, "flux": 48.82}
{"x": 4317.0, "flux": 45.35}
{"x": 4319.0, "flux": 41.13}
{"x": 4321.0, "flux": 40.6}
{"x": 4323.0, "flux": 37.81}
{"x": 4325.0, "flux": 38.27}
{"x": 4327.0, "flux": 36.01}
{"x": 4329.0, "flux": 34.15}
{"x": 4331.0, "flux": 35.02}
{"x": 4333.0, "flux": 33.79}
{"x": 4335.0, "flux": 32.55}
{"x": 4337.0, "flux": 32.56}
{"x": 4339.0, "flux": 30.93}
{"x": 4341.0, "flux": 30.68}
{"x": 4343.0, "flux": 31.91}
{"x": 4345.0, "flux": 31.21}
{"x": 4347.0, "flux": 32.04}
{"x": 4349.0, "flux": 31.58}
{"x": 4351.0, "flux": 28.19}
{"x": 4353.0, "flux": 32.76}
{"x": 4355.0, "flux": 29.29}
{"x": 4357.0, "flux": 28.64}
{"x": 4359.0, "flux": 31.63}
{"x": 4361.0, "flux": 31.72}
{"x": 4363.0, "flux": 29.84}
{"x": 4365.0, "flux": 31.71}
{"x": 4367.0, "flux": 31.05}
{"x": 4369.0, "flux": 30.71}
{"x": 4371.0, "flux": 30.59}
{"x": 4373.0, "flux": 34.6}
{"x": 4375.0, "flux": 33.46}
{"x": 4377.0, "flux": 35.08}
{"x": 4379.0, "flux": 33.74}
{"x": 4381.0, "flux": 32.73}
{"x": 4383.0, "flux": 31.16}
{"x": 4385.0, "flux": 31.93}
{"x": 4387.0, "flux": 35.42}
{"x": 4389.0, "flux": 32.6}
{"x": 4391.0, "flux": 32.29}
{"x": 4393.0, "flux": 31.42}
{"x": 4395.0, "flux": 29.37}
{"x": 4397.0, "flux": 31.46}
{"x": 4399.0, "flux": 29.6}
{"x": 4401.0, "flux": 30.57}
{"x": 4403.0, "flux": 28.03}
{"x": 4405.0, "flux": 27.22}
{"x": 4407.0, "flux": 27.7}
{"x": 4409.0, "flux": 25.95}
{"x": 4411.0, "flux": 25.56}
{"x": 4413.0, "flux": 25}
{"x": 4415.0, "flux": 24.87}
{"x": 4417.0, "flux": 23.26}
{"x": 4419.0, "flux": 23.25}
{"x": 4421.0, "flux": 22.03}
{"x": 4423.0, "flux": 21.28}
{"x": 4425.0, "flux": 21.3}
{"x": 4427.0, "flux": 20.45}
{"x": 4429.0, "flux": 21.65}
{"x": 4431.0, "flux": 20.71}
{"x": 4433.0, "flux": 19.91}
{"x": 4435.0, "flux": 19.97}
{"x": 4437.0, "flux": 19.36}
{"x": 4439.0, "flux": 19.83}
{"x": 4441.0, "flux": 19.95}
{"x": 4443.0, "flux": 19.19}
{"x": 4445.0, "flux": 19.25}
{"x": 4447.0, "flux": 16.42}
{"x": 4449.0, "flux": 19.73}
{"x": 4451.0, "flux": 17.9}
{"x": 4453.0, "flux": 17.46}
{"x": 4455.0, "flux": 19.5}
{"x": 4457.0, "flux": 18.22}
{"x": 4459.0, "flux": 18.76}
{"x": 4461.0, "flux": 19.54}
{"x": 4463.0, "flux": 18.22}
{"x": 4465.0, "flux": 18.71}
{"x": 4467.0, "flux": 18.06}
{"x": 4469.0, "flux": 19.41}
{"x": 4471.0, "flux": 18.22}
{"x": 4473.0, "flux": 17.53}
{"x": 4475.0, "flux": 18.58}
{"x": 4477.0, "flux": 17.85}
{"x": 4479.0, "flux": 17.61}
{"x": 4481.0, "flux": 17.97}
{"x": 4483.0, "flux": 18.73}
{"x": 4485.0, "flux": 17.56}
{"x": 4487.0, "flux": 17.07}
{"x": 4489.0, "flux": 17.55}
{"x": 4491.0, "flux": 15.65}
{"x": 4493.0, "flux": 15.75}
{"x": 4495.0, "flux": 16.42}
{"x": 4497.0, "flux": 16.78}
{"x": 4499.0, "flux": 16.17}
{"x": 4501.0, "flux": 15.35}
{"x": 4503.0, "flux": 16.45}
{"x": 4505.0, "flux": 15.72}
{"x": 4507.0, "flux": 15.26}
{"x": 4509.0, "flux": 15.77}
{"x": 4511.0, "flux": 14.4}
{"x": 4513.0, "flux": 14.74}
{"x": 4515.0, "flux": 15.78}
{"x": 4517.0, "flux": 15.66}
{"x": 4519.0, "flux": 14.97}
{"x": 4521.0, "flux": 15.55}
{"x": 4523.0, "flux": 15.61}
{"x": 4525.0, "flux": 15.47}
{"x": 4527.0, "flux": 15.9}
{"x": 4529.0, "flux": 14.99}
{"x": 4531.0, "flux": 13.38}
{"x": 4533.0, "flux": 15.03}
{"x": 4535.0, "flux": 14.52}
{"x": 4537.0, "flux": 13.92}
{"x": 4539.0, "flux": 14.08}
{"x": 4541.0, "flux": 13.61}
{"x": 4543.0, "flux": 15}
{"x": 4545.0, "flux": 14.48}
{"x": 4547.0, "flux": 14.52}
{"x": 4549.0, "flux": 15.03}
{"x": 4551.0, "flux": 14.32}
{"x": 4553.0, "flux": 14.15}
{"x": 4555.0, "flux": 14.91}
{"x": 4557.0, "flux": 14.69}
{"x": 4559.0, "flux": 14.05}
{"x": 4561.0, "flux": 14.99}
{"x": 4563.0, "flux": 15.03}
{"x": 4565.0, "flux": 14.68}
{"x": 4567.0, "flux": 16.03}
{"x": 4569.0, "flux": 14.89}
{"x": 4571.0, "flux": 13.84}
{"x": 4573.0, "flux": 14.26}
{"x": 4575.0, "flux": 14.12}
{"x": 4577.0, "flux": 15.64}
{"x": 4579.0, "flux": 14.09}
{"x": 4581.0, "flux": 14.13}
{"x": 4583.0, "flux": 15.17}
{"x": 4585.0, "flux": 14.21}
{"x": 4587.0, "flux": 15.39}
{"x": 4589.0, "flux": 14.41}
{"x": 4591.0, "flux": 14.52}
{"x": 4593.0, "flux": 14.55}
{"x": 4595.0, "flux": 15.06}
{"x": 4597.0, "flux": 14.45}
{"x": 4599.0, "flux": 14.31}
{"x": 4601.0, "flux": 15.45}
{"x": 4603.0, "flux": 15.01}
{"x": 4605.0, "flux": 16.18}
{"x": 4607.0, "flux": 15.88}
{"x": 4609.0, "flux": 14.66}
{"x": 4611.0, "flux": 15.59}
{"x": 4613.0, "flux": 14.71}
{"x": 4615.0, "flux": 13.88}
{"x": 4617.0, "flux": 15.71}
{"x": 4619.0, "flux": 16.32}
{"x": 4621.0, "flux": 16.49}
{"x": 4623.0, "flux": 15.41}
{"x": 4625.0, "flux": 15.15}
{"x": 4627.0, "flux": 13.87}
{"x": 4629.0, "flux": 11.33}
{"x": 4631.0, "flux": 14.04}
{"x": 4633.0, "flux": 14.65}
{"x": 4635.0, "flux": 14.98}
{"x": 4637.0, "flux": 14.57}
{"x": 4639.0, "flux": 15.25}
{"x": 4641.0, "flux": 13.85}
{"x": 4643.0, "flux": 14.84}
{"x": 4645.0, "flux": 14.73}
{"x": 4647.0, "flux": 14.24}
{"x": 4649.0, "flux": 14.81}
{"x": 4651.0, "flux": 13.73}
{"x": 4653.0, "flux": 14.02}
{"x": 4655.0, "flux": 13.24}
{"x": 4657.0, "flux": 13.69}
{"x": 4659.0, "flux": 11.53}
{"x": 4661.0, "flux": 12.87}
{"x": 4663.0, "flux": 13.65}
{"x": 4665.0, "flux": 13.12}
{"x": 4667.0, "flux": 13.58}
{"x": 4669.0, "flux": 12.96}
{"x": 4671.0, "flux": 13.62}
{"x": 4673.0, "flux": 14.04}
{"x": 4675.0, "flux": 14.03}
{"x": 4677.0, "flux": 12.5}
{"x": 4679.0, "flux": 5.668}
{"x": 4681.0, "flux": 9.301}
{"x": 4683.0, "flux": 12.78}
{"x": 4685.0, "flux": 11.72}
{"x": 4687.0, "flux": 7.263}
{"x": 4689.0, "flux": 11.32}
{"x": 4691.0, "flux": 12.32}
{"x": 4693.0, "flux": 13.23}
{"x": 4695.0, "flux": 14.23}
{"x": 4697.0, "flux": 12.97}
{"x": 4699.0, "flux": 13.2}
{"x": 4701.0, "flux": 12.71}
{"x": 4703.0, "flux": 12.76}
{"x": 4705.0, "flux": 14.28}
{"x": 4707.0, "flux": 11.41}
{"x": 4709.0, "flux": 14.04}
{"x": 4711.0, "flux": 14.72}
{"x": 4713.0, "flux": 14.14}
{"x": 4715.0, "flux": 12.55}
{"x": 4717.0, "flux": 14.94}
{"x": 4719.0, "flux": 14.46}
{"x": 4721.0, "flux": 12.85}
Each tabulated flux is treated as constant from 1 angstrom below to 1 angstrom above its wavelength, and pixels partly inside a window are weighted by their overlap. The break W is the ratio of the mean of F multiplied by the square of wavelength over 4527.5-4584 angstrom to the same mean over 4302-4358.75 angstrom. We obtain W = 0.44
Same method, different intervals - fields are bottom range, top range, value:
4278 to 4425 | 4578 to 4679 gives 0.47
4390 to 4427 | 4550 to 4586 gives 0.59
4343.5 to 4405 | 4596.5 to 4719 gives 0.49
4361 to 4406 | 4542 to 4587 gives 0.50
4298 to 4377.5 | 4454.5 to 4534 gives 0.49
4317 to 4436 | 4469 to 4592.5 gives 0.55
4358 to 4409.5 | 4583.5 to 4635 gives 0.53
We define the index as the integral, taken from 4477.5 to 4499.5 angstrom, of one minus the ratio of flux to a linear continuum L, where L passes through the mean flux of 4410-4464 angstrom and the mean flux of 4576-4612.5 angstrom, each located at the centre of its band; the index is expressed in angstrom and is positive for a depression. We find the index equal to 1.88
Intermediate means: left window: 20.5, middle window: 17.1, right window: 14.9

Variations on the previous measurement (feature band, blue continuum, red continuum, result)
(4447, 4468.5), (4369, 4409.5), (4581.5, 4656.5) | 6.4 angstrom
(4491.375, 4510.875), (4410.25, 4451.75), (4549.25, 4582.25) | 2.0 angstrom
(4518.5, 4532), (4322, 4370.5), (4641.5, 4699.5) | 4.0 angstrom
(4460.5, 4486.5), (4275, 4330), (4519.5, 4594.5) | 6.1 angstrom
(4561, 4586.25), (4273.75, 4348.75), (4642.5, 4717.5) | 7.3 angstrom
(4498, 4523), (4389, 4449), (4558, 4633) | 4.9 angstrom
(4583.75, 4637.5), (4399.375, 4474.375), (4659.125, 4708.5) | 0.4 angstrom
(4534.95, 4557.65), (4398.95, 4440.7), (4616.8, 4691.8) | 4.5 angstrom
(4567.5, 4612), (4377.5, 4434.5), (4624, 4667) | 5.6 angstrom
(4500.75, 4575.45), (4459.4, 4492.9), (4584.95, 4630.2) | 7.4 angstrom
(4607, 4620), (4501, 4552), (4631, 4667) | -0.9 angstrom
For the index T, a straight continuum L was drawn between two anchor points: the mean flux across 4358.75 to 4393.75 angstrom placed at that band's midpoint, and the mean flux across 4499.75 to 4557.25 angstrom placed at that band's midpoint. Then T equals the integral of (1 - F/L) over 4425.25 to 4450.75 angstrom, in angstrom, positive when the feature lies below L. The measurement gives 5.6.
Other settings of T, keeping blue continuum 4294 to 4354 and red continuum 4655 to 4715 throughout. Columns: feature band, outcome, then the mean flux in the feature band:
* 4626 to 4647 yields 2.5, 14.2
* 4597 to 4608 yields 2.0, 15.3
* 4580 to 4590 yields 2.7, 14.7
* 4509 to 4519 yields 4.0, 15.2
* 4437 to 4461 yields 9.1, 18.8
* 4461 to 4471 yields 3.6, 18.7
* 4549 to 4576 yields 8.8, 14.6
